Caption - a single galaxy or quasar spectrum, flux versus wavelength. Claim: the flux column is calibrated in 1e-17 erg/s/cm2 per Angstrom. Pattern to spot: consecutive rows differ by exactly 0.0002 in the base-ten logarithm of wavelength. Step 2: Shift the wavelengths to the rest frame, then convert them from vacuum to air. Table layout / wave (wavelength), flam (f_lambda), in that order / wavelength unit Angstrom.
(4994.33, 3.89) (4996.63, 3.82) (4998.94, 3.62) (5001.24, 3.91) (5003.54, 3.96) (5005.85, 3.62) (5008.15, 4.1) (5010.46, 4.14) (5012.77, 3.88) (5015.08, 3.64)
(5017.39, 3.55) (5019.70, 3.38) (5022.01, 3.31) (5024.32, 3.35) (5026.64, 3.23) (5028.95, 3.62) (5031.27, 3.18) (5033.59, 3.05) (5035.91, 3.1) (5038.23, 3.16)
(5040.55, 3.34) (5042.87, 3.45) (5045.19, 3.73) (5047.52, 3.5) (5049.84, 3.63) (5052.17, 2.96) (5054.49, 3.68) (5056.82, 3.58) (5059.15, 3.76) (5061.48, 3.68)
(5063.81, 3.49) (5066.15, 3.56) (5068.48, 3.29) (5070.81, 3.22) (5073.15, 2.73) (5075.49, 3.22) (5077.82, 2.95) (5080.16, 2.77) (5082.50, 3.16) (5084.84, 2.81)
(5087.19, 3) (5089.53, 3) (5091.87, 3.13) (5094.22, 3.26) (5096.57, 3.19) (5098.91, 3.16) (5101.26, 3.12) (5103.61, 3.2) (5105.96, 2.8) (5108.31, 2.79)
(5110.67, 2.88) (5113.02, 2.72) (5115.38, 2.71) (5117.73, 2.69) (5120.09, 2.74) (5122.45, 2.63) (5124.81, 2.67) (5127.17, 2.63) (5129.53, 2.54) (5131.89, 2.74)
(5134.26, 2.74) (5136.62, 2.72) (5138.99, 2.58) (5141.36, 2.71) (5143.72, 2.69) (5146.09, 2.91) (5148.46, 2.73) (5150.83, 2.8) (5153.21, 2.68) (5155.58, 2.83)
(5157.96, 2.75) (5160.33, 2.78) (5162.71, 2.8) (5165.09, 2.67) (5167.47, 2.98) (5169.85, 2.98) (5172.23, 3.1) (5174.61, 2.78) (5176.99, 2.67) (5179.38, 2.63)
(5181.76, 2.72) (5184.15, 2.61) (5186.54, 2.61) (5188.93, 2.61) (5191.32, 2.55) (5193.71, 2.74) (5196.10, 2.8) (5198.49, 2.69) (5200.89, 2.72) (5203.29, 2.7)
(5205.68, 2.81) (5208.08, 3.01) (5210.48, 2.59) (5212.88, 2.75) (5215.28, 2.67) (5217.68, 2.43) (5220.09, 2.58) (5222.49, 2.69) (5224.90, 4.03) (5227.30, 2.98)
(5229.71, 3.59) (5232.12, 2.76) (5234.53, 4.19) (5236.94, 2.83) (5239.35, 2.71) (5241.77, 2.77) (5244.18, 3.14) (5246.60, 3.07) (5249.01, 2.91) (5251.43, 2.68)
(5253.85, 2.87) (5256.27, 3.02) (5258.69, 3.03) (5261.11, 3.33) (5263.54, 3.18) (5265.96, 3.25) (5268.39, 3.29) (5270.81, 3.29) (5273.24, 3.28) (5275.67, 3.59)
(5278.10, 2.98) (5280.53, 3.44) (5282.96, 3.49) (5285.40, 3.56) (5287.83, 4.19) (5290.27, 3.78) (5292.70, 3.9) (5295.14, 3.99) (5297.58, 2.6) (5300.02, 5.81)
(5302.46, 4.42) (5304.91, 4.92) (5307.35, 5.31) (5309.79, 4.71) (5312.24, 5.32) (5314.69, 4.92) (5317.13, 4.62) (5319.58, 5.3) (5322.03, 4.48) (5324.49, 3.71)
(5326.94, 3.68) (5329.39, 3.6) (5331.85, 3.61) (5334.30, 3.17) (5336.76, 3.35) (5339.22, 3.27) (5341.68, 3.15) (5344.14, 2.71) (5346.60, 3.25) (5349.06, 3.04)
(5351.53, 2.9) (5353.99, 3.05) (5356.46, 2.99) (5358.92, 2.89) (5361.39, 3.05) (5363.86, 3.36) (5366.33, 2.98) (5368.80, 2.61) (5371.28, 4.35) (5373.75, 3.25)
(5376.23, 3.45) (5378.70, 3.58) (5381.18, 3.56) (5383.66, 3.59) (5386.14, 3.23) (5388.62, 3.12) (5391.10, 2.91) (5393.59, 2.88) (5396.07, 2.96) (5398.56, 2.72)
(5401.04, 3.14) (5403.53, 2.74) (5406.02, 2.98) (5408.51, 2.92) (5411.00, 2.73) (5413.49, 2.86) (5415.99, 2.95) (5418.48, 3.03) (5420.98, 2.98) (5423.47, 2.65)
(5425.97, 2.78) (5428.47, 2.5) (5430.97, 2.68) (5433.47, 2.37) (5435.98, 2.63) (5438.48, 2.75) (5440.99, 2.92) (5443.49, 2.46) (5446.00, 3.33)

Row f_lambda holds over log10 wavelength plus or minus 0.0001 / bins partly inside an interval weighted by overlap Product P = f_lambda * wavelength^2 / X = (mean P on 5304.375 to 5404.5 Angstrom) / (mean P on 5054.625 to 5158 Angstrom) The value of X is 1.3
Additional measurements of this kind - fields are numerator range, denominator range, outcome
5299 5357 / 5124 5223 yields 1.54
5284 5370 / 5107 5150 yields 1.50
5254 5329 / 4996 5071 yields 1.23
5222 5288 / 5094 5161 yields 1.20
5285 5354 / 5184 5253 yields 1.43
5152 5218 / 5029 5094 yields 0.88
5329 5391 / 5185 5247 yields 1.18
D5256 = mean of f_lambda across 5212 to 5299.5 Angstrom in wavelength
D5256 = 3.21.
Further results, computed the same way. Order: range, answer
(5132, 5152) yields 2.74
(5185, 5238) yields 2.88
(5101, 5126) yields 2.8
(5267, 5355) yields 3.82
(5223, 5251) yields 3.15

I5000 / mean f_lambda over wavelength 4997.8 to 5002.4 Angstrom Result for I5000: 3.77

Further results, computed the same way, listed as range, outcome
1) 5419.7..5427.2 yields 2.8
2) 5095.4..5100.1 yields 3.18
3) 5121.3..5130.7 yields 2.62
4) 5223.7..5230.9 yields 3.54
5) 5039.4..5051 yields 3.53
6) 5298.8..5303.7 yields 5.11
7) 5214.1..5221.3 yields 2.56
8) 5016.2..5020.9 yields 3.47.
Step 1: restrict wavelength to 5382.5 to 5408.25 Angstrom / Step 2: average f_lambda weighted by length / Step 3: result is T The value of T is 3.02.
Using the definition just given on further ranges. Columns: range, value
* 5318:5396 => 3.36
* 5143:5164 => 2.77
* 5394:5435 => 2.81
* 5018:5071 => 3.41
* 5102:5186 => 2.76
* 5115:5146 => 2.68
